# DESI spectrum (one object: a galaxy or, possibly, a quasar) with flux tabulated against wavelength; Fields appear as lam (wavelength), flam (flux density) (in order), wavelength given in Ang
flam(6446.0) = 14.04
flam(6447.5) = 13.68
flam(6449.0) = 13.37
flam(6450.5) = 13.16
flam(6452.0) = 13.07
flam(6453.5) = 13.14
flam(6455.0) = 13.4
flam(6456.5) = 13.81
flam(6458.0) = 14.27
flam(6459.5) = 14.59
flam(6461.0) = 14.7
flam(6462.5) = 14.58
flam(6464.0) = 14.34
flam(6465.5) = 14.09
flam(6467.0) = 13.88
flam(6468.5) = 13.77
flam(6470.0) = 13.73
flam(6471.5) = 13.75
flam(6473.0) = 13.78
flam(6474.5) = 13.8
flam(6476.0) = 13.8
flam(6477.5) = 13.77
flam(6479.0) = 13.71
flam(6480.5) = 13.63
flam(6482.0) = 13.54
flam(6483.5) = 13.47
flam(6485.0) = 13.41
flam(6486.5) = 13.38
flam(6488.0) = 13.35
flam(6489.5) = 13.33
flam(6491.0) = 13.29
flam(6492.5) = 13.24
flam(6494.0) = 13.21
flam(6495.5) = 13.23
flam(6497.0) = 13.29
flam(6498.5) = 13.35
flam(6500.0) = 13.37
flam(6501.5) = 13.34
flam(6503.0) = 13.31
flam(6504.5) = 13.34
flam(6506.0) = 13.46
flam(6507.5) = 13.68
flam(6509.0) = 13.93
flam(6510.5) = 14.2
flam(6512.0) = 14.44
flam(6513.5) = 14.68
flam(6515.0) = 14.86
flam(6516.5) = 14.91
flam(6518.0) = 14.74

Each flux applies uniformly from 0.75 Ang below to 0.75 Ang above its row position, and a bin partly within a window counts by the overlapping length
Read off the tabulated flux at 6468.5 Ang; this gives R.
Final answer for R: 13.77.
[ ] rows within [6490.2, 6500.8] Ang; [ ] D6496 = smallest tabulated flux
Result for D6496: 13.21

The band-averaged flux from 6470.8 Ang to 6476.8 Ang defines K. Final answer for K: 13.8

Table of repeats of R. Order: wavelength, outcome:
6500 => 13.37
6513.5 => 14.68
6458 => 14.27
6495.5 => 13.23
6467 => 13.88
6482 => 13.54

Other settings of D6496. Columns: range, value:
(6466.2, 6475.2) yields 13.73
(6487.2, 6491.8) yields 13.29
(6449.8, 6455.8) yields 13.07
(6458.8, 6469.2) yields 13.77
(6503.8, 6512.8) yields 13.34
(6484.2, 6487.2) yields 13.38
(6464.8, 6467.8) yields 13.88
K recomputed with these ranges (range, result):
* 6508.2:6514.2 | 14.3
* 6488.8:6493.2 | 13.3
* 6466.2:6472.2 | 13.8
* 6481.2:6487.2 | 13.5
